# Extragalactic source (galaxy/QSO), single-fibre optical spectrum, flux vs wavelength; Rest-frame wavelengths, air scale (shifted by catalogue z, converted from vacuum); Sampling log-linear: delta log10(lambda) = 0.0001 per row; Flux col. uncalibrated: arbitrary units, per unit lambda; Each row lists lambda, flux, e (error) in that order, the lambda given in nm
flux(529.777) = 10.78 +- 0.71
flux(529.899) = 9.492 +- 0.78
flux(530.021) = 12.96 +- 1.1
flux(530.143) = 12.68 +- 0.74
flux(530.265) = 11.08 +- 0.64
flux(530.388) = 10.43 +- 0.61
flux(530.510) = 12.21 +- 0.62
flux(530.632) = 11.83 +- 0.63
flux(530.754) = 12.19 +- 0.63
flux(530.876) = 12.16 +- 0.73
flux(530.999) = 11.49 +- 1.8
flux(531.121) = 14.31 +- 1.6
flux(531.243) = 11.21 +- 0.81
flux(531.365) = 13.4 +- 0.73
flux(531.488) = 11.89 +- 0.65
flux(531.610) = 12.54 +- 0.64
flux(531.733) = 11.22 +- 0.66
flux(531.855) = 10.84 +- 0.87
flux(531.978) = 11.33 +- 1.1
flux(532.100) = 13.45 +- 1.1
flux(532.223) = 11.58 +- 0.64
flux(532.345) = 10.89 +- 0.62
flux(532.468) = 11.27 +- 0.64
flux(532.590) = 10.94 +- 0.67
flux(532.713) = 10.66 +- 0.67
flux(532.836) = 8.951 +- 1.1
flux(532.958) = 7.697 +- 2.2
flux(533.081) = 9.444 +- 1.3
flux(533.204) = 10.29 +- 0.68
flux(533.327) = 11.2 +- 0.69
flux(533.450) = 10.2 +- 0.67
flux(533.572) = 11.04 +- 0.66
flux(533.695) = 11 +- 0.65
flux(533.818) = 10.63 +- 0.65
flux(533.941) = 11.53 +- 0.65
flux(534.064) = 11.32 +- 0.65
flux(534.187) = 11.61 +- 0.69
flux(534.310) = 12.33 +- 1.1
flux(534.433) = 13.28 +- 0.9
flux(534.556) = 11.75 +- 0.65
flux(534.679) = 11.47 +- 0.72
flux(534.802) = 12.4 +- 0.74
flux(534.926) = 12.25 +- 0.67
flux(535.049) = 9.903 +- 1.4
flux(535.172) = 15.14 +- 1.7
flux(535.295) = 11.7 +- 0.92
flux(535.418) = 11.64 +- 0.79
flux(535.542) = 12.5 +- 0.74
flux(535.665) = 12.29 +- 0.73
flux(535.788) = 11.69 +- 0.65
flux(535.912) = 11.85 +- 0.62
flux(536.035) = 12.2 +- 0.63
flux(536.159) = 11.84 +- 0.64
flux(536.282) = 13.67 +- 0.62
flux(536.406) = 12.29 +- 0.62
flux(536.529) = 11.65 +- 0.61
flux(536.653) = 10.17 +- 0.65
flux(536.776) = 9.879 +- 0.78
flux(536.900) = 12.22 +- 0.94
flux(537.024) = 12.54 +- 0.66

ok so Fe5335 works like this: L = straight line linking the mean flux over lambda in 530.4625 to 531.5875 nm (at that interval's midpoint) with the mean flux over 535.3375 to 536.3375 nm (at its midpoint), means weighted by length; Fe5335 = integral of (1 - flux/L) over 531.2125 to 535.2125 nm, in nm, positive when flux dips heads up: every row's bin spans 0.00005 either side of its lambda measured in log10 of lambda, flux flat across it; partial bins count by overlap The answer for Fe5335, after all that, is 0.30 nm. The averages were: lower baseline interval 12.3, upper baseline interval 12.2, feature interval 11.3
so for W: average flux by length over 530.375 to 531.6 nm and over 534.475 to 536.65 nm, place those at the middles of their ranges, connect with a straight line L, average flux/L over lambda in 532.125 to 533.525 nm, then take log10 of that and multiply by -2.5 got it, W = 0.17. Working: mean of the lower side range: 12.2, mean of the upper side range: 12.1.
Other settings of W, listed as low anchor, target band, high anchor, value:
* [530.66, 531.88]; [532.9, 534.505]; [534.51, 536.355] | 0.12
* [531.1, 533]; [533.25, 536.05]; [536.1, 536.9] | -0.02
